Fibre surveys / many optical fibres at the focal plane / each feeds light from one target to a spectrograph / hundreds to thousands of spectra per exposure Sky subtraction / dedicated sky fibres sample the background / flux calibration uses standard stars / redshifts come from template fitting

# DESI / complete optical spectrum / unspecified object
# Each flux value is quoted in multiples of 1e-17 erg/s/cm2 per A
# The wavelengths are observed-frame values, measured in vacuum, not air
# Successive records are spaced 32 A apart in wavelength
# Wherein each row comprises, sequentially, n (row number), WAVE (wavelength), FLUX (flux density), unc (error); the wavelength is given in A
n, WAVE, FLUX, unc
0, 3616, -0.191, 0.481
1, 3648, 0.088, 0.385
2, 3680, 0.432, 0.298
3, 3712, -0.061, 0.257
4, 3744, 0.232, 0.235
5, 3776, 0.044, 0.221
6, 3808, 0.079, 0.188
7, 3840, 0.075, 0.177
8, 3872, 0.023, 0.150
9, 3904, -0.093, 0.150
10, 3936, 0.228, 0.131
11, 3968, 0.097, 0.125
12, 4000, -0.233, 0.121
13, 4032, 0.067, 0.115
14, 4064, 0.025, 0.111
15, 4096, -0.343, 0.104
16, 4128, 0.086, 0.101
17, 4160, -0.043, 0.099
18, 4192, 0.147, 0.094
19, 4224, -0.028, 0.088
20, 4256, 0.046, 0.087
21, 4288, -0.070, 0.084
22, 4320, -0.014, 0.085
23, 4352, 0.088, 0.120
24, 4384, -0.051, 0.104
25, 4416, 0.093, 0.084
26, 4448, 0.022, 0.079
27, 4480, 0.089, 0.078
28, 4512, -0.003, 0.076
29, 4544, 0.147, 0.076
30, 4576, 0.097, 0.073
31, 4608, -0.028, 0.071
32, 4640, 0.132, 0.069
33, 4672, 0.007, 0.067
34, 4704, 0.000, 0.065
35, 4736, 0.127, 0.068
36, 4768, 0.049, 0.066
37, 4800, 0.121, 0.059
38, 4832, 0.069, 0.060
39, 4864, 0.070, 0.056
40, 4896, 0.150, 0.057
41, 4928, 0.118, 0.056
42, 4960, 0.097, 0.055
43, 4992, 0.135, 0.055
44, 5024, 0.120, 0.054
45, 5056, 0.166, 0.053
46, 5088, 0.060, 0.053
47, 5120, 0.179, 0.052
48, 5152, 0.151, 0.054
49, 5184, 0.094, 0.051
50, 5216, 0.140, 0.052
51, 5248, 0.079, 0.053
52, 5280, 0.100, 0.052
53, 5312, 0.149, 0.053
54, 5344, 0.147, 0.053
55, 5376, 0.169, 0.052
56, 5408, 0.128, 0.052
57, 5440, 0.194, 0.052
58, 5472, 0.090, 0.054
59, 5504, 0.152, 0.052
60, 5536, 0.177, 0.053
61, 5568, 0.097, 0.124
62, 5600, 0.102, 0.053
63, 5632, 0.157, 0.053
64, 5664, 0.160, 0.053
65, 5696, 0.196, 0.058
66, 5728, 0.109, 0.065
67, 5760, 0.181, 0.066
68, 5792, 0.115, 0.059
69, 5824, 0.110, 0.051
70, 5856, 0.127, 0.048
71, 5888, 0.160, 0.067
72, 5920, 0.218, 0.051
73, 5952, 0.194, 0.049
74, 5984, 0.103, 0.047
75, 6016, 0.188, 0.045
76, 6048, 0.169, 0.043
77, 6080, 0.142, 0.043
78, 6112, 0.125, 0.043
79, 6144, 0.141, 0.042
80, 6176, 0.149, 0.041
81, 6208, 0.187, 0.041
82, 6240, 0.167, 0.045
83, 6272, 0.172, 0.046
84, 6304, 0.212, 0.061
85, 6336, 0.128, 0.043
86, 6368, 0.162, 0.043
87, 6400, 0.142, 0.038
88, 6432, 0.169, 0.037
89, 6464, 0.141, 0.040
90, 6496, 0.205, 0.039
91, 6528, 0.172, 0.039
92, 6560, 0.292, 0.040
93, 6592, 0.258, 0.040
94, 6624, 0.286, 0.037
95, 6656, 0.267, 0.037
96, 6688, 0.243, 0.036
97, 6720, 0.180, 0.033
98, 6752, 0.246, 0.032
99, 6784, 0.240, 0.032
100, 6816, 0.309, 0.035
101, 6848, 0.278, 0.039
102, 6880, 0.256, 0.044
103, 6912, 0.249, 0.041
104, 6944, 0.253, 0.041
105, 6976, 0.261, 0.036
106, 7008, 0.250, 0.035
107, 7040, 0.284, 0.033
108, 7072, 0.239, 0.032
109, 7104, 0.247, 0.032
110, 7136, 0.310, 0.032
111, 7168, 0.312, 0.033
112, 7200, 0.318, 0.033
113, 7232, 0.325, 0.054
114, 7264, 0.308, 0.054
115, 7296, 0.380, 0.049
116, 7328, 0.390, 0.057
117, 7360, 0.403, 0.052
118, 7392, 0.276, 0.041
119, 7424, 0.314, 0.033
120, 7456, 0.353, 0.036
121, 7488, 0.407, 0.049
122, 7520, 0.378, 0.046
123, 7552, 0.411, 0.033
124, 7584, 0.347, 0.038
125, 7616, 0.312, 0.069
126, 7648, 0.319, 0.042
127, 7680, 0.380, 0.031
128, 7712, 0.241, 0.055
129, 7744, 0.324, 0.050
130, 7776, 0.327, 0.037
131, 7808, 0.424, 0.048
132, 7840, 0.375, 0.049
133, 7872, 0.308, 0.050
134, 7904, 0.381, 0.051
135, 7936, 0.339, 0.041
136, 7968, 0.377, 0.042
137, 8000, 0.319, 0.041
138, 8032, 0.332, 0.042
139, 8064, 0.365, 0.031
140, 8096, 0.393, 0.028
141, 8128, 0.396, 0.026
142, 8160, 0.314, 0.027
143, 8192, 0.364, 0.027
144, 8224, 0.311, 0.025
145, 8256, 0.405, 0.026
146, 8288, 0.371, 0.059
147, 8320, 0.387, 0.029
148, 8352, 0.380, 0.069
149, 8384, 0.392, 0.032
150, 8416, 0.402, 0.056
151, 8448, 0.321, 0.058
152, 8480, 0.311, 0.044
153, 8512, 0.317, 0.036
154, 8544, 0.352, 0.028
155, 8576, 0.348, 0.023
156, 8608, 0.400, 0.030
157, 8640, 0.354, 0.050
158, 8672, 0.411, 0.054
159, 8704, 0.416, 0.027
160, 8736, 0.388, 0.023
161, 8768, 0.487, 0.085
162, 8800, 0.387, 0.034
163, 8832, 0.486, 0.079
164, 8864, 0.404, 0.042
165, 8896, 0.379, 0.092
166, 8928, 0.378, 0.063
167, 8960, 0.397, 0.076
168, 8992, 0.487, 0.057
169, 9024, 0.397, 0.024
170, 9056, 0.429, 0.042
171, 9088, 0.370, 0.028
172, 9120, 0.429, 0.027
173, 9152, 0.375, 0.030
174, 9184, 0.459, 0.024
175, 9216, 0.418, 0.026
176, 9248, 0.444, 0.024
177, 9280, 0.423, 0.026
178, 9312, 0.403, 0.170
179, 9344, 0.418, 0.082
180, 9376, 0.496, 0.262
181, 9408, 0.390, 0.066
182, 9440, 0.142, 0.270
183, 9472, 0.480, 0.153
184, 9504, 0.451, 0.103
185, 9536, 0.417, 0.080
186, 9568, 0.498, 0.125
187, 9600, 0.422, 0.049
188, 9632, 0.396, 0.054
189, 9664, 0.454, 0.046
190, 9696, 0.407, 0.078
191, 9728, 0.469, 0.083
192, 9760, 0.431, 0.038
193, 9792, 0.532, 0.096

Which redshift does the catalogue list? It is 0.64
